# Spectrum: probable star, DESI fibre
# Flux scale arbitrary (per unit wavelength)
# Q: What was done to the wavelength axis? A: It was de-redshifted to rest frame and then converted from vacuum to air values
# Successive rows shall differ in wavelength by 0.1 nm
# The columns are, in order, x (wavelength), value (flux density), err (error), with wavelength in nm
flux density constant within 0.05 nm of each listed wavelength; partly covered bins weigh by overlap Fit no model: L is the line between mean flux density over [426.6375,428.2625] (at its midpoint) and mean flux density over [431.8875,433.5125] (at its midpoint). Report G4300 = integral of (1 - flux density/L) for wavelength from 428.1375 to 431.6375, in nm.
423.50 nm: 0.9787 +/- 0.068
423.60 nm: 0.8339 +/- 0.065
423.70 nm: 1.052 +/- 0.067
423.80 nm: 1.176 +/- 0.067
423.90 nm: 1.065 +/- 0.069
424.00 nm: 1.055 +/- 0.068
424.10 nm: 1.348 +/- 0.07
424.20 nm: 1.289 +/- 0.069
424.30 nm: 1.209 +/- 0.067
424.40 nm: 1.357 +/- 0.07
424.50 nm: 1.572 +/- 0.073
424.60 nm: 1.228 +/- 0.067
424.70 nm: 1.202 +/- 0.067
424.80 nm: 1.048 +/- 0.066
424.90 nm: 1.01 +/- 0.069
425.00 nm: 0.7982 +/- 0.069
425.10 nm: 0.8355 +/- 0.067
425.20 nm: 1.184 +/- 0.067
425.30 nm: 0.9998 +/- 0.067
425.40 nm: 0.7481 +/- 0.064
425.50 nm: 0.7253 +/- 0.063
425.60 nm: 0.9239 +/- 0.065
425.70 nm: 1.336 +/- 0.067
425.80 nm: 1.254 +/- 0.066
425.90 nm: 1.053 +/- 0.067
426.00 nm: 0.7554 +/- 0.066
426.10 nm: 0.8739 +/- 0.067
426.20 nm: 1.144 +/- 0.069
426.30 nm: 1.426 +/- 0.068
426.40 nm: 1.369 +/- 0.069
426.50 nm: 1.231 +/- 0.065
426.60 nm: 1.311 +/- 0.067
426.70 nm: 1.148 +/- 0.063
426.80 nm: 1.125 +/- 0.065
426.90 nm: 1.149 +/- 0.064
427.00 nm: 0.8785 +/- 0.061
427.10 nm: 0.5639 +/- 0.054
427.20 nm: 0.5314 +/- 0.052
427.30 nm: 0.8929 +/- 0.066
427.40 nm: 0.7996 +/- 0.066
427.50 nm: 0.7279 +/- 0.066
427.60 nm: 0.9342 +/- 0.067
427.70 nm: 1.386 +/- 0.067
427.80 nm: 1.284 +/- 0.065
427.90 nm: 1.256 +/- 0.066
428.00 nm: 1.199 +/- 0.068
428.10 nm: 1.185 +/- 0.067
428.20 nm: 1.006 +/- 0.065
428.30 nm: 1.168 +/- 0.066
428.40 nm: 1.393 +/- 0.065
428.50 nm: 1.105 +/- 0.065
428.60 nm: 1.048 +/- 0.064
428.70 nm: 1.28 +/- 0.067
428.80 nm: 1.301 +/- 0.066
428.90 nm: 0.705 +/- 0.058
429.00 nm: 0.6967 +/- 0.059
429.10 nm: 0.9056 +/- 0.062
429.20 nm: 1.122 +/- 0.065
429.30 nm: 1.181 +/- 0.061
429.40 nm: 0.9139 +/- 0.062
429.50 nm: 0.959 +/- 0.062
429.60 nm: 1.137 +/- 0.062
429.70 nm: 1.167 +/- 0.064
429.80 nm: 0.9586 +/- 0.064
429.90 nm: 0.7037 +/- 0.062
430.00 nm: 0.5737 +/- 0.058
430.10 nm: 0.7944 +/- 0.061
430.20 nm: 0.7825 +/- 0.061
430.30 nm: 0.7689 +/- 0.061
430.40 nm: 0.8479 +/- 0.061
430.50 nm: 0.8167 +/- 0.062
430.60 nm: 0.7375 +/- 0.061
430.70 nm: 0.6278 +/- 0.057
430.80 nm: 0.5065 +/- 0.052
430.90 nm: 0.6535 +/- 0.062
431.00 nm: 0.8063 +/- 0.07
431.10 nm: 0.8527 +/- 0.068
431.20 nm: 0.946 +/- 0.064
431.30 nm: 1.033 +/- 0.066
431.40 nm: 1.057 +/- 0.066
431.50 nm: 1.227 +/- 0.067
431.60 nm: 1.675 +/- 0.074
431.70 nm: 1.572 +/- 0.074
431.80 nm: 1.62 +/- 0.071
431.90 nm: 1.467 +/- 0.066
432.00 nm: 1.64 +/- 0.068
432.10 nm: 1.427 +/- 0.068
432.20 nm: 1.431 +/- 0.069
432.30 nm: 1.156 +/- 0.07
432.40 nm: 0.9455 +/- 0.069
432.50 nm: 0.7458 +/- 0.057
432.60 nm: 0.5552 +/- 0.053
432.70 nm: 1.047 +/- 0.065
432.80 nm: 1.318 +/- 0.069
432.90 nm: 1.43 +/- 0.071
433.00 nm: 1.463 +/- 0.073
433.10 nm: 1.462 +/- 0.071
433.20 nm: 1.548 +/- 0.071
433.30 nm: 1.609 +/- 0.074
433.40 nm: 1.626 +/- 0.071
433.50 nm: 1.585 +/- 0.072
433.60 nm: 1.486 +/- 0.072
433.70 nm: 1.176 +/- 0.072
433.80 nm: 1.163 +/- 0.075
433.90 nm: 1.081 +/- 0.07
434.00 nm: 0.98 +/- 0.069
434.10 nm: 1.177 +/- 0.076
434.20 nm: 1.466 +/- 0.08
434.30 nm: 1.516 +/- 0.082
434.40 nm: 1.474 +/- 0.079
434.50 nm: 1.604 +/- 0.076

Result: 0.58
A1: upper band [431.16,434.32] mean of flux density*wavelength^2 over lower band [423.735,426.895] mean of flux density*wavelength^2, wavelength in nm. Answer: 1.20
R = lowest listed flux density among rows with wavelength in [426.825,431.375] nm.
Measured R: 0.5065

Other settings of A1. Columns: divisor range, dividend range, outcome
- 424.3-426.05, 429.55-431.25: 0.77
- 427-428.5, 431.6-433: 1.28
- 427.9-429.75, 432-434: 1.20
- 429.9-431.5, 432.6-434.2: 1.68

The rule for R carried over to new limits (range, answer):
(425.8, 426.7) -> 0.7554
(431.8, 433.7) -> 0.5552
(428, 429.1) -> 0.6967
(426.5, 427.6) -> 0.5314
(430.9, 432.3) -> 0.8063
